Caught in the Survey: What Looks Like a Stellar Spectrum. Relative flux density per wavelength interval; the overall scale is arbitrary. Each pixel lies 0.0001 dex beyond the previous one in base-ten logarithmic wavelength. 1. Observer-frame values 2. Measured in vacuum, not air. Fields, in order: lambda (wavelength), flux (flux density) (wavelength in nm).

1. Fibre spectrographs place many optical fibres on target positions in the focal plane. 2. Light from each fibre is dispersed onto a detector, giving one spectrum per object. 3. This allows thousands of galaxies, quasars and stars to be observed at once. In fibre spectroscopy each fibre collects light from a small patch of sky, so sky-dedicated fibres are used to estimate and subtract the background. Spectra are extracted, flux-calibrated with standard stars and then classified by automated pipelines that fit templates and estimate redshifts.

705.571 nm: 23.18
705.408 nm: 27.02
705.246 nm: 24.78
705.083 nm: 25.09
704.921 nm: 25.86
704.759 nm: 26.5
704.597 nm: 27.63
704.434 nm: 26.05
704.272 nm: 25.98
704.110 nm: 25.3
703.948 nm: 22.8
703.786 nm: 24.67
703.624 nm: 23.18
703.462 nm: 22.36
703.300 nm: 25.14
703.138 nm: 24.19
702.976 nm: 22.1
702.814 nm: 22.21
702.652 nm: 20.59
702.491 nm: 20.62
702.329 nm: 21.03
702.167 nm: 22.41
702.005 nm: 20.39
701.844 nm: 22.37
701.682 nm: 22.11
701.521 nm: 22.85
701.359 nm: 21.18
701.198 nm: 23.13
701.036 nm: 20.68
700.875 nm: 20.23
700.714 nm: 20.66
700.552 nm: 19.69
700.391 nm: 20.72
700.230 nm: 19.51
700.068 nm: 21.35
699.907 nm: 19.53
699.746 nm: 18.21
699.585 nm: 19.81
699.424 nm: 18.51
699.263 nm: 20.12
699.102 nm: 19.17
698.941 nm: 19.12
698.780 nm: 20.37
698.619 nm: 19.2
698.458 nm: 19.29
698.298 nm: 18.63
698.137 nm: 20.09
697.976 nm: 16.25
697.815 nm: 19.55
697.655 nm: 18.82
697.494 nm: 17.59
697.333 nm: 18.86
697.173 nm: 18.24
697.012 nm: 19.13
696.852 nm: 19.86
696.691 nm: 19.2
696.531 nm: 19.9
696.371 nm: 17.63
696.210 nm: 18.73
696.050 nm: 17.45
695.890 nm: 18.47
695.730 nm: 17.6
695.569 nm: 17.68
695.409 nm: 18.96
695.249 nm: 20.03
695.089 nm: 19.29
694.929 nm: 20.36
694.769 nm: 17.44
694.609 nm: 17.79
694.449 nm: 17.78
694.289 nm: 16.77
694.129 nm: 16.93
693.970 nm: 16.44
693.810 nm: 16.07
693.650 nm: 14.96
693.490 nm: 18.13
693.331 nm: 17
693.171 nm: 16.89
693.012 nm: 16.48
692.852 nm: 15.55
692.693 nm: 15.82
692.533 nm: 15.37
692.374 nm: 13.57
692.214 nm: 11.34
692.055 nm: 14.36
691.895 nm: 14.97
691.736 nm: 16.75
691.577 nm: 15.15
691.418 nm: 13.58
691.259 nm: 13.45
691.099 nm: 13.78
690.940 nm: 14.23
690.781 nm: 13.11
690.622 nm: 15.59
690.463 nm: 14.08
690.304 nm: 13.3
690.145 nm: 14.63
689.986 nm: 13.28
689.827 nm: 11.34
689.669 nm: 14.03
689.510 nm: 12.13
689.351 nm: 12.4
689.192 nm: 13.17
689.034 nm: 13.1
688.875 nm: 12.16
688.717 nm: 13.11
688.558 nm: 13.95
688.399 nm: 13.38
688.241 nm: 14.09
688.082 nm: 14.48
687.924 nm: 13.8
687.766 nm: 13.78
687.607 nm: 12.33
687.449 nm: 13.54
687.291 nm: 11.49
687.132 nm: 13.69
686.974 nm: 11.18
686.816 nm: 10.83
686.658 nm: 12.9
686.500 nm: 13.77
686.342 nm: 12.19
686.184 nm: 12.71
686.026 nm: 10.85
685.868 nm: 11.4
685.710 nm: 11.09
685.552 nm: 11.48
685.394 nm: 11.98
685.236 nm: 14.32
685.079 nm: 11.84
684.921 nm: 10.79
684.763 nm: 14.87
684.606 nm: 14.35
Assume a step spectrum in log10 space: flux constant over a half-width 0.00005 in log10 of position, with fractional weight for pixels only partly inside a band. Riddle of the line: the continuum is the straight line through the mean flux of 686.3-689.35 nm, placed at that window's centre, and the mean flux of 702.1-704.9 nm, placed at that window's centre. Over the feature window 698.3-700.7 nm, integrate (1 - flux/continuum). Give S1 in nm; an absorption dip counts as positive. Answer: 0.16 nm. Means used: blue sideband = 13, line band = 19.6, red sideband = 23.7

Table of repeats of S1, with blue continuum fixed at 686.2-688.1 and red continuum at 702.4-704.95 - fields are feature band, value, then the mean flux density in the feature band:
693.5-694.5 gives 0.05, 16.6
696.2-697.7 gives 0.05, 18.8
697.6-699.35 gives 0.11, 19.2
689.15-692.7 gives 0.34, 13.9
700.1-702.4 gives 0.12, 21.2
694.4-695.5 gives -0.04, 18.8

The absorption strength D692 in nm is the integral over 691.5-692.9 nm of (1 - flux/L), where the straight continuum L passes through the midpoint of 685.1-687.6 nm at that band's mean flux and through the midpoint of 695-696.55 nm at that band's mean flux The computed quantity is 0.12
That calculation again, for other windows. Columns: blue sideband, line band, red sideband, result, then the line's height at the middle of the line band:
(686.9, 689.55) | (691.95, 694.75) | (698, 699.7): 0.02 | 16.1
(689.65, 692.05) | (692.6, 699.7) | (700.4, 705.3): -0.09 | 18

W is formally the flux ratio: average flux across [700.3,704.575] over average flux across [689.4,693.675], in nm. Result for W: 1.5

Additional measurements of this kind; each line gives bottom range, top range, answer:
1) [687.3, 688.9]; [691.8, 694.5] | 1.18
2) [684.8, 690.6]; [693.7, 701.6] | 1.49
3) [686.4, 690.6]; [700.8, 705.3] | 1.77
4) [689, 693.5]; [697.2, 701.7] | 1.38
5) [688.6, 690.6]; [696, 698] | 1.42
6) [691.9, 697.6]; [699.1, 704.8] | 1.27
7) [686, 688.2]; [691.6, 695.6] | 1.31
